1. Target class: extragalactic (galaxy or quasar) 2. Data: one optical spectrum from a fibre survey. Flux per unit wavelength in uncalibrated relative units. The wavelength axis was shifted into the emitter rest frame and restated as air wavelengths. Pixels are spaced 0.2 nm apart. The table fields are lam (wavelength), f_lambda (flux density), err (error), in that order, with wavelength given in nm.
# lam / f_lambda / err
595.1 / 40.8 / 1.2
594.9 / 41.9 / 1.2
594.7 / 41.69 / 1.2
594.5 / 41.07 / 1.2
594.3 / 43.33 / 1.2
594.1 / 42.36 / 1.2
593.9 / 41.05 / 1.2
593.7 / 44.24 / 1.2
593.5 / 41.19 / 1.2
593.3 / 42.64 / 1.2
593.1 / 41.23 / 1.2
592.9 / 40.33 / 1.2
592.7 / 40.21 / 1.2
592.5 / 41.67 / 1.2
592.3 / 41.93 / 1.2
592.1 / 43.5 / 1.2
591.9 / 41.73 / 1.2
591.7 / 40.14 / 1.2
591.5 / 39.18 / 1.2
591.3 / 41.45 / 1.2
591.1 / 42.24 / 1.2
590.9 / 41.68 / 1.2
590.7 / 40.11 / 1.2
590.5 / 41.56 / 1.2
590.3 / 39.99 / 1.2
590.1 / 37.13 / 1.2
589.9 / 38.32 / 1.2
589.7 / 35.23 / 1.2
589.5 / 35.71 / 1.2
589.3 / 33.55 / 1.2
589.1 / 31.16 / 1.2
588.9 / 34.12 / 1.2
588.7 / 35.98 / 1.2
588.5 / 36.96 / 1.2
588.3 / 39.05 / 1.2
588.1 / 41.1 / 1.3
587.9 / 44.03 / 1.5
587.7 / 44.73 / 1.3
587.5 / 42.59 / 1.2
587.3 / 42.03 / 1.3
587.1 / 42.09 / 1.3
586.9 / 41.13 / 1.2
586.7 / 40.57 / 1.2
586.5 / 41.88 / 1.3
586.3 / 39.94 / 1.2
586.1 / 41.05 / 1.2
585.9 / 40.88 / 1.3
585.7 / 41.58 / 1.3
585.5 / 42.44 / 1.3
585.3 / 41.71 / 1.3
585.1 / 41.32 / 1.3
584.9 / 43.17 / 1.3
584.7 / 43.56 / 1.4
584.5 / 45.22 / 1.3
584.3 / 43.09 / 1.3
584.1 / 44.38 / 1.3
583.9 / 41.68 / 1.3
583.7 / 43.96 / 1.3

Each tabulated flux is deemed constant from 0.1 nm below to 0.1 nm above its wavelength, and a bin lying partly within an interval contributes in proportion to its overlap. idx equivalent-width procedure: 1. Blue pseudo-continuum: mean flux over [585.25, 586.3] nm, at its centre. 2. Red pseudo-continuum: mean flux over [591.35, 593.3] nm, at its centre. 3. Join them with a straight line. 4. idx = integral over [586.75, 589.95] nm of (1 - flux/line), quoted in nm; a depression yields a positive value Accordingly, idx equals 0.21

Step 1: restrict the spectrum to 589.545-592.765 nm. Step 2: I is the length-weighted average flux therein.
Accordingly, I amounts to 40.3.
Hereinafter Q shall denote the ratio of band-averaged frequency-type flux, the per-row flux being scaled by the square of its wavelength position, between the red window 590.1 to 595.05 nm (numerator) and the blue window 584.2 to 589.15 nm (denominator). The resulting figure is 1.03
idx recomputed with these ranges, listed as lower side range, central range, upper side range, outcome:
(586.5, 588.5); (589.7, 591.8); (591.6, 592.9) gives 0.079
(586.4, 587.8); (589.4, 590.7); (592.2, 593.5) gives 0.111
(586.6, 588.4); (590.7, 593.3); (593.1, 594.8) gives 0.049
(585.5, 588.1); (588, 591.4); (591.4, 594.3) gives 0.307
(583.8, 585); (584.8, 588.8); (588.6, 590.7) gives -0.094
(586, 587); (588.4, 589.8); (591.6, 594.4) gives 0.224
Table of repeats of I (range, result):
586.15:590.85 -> 39.1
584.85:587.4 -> 41.5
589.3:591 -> 38.4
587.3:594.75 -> 40.1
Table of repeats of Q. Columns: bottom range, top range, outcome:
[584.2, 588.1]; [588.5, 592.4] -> 0.93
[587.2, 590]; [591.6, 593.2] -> 1.10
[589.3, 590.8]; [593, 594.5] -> 1.13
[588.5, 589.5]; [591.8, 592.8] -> 1.24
